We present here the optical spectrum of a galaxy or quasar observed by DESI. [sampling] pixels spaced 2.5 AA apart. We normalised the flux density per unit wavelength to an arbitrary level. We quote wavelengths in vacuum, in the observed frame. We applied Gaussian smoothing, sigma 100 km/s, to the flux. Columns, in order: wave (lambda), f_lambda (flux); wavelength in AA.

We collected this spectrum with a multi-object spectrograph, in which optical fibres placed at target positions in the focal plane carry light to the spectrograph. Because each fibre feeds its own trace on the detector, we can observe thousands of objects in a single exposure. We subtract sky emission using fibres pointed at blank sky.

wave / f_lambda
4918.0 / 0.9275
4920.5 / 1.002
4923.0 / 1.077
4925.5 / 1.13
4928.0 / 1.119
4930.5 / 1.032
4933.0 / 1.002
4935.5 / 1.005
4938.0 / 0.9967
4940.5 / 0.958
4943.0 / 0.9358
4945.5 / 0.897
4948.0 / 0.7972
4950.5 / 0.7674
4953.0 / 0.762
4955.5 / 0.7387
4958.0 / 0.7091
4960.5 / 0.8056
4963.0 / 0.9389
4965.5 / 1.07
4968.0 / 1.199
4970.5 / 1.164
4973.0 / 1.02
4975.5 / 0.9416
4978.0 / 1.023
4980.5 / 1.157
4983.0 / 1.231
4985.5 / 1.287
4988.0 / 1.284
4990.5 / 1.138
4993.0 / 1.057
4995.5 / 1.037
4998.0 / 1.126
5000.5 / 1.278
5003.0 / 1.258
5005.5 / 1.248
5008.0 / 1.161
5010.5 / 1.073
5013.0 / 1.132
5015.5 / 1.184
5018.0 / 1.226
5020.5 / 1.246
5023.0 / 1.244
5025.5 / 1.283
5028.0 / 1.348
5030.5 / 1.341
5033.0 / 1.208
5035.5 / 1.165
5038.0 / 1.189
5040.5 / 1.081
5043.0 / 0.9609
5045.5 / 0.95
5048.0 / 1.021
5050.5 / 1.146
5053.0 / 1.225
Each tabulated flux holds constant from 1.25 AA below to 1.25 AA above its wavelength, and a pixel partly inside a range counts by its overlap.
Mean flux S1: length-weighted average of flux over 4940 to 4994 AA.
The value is 0.995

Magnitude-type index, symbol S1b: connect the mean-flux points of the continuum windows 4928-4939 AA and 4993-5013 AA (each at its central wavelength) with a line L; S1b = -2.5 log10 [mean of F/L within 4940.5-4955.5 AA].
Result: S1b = 0.25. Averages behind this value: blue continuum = 1.02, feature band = 0.835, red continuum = 1.16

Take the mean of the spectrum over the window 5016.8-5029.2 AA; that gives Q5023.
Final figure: 1.27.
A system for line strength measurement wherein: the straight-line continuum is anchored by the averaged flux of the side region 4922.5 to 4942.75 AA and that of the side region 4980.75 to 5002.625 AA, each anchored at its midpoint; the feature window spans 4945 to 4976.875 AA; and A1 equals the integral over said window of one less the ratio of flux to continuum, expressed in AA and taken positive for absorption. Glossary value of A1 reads 5.7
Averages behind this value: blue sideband 1.03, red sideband 1.18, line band 0.909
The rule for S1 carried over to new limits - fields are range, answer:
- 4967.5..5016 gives 1.15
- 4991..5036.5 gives 1.2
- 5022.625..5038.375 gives 1.26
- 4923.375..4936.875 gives 1.06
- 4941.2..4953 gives 0.845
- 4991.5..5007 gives 1.17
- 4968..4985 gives 1.11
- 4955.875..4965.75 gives 0.849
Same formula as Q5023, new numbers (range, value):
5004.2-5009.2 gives 1.21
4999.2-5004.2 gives 1.27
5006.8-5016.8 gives 1.14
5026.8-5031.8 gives 1.34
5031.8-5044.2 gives 1.12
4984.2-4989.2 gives 1.28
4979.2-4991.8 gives 1.22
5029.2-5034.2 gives 1.28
